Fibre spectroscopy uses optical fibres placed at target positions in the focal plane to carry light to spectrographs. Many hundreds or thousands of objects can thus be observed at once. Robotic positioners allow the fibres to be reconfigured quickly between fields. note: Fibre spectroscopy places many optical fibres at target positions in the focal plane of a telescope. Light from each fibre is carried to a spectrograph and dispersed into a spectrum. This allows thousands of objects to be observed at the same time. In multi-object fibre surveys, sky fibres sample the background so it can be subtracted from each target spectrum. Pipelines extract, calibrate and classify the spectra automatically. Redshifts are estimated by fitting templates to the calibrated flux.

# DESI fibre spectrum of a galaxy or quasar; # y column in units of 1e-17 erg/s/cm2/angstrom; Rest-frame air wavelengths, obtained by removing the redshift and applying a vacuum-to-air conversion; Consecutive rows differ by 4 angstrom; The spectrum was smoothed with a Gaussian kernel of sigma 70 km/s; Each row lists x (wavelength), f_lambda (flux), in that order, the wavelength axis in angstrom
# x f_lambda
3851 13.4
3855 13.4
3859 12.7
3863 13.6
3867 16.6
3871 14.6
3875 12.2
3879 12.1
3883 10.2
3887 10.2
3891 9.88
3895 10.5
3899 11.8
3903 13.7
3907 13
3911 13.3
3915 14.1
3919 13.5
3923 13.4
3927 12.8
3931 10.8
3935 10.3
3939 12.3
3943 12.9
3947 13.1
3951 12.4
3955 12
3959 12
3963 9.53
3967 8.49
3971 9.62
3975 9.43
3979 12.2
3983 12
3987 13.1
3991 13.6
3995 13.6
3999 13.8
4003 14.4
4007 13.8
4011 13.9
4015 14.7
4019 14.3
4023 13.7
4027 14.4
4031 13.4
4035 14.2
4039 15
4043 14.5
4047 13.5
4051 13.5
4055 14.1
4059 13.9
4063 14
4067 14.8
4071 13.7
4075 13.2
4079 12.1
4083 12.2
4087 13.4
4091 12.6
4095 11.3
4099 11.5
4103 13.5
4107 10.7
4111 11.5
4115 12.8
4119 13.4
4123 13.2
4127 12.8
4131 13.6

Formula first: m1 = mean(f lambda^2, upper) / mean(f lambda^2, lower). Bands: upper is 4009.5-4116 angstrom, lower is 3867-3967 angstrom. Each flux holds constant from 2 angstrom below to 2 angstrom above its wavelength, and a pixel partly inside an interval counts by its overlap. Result 1.18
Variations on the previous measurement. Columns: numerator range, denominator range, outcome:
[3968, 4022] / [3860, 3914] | 1.09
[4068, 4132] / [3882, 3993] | 1.16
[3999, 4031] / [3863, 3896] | 1.24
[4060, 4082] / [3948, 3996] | 1.24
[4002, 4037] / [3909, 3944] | 1.17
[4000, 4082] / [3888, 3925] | 1.19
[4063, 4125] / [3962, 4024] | 1.06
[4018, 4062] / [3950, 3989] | 1.32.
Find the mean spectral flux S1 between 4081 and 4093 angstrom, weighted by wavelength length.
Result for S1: 12.7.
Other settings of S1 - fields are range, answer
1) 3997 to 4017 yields 14.1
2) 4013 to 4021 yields 14.5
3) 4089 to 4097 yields 11.9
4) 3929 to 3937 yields 10.6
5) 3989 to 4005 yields 13.8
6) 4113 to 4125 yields 13.1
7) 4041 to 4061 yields 13.9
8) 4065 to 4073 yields 14.2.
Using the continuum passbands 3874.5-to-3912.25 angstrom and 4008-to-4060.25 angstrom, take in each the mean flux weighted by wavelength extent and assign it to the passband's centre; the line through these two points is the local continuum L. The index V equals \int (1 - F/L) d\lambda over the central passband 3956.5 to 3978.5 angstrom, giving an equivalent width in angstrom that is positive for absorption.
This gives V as 4.93 angstrom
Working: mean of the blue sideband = 11.6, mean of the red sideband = 14.1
